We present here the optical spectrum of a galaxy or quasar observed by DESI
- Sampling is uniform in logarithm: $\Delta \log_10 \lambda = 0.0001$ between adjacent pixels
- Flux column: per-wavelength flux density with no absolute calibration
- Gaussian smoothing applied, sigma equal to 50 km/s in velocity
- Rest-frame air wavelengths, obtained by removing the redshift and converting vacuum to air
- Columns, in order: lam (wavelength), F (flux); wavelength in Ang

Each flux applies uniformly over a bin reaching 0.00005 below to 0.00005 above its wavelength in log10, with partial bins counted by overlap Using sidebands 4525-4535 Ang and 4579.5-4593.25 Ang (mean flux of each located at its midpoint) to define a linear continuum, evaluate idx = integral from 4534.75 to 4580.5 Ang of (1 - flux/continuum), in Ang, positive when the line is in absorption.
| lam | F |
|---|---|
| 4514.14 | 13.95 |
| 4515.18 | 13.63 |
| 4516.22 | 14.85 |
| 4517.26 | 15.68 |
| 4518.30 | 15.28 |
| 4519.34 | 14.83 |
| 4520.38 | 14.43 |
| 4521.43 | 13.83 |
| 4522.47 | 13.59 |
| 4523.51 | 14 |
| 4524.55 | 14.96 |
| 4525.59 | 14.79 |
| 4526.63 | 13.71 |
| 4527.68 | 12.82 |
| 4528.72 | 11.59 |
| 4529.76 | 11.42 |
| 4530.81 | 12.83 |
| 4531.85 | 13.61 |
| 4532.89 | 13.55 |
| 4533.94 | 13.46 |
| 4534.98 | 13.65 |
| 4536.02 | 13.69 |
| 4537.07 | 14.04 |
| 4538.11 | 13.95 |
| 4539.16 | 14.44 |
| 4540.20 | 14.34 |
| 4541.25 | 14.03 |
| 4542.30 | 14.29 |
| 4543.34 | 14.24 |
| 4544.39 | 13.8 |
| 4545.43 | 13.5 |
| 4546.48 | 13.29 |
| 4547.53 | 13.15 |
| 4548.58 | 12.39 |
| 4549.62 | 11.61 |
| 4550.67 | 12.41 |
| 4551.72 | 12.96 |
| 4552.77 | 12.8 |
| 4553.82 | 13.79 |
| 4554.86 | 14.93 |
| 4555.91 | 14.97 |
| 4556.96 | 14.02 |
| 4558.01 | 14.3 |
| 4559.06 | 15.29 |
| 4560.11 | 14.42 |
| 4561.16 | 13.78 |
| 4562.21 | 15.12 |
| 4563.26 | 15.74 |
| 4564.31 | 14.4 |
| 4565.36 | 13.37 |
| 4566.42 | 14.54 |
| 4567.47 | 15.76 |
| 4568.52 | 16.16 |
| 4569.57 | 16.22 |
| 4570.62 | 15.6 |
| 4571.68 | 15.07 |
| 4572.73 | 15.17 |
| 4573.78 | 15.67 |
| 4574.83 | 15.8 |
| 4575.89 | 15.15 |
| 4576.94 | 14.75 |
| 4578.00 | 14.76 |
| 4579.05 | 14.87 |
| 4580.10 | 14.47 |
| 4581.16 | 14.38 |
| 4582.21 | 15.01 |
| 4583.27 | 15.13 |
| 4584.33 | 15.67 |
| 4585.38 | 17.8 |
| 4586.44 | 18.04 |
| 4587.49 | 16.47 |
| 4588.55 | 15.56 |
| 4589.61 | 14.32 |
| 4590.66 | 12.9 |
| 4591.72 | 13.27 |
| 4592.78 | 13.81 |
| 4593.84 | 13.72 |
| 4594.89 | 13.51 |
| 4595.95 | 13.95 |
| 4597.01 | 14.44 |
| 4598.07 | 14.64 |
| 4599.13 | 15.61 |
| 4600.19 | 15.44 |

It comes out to -0.7 Ang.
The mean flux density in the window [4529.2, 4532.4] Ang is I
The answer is 12.6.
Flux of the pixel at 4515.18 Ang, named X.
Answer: 13.63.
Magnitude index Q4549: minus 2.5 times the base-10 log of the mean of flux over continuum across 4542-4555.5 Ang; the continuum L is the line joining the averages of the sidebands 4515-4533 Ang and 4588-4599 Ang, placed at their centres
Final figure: 0.05 mag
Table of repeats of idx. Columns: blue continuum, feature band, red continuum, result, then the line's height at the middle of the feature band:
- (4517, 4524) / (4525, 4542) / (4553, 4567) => 1.1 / 14.5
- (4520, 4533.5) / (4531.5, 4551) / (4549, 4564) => 0.2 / 13.7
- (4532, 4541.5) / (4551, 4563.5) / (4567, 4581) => 0.3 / 14.7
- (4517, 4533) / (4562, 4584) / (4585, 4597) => -0.9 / 14.5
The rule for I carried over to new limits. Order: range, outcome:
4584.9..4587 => 17.9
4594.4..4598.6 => 14.1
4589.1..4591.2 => 13.6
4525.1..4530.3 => 12.8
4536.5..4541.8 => 14.1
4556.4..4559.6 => 14.5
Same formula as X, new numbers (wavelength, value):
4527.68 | 12.82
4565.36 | 13.37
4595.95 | 13.95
